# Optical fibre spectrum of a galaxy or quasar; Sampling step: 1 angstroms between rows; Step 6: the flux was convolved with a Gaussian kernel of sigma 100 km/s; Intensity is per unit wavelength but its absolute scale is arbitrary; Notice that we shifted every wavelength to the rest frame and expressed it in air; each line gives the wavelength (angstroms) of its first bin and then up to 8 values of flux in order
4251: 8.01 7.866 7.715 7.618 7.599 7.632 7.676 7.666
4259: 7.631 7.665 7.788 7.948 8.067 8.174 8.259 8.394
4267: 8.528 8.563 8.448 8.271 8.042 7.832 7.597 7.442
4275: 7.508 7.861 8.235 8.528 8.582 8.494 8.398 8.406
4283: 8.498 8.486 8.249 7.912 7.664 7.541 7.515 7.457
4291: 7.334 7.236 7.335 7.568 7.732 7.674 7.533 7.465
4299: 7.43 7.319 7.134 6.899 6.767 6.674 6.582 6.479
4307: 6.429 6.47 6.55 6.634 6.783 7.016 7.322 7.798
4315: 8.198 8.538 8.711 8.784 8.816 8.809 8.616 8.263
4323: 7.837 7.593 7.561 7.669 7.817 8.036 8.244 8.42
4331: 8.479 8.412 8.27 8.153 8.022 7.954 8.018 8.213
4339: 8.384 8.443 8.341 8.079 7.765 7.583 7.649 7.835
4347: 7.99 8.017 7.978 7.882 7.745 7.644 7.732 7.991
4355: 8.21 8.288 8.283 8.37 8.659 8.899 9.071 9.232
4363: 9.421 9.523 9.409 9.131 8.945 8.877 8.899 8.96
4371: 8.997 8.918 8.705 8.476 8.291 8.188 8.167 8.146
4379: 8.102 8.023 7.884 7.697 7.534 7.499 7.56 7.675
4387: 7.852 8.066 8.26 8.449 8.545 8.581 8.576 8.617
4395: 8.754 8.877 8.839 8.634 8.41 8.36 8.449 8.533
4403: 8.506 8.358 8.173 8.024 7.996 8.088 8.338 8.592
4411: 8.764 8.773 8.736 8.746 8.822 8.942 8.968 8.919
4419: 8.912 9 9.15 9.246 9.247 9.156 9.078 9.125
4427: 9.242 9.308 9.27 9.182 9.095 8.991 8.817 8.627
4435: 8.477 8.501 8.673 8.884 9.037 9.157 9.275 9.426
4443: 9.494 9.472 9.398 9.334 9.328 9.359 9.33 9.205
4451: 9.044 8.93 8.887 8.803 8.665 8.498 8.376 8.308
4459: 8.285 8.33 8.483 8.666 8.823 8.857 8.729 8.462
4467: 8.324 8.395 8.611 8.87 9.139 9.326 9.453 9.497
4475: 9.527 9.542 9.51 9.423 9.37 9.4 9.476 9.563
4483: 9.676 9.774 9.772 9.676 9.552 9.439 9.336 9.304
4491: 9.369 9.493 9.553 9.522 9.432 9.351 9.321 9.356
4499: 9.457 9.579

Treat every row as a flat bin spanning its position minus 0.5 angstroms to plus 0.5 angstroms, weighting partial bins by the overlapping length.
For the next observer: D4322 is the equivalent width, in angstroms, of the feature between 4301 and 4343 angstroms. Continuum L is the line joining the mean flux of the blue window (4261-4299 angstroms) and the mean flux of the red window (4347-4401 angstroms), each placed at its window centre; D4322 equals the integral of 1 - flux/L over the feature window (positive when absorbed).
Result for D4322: 2.0 angstroms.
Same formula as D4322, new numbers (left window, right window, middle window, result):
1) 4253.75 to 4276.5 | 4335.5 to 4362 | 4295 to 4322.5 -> 1.92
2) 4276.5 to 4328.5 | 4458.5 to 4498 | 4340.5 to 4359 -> 0.24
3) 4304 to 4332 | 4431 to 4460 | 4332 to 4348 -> -0.27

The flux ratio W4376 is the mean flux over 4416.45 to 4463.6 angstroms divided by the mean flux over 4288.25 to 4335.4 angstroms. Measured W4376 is 1.2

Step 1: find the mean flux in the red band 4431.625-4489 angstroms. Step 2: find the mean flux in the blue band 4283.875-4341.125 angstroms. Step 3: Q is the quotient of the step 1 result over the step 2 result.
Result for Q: 1.18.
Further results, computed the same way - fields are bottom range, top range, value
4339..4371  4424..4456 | 1.08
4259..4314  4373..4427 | 1.11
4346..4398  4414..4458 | 1.07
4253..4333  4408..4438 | 1.14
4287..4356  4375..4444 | 1.11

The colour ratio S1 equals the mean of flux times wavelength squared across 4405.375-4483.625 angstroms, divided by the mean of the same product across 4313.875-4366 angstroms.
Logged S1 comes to 1.14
